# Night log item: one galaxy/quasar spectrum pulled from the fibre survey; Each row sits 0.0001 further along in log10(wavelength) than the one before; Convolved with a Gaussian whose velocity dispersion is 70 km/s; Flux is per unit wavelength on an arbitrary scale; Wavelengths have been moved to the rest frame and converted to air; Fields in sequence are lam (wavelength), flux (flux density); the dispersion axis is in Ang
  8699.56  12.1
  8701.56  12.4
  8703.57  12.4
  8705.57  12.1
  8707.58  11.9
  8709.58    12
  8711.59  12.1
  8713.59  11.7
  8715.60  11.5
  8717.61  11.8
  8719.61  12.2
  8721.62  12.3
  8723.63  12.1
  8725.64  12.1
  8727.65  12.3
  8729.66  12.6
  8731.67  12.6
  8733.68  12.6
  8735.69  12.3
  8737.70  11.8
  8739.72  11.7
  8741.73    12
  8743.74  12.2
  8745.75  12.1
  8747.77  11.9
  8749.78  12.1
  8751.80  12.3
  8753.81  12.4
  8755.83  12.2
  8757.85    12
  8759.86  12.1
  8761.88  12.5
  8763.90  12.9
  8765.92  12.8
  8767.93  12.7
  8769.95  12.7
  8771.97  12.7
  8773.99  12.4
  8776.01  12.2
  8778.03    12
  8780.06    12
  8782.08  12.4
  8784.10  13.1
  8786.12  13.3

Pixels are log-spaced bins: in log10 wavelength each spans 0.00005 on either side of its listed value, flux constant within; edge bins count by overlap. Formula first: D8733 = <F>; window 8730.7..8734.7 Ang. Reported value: 12.6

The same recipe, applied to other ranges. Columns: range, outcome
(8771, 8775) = 12.5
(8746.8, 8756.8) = 12.2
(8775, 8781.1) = 12.1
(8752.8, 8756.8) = 12.3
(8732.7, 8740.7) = 12.1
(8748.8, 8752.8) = 12.2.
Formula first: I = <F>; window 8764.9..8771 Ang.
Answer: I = 12.7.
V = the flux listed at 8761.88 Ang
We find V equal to 12.5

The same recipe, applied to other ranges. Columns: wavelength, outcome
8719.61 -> 12.2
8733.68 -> 12.6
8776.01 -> 12.2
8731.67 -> 12.6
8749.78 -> 12.1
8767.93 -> 12.7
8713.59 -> 11.7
